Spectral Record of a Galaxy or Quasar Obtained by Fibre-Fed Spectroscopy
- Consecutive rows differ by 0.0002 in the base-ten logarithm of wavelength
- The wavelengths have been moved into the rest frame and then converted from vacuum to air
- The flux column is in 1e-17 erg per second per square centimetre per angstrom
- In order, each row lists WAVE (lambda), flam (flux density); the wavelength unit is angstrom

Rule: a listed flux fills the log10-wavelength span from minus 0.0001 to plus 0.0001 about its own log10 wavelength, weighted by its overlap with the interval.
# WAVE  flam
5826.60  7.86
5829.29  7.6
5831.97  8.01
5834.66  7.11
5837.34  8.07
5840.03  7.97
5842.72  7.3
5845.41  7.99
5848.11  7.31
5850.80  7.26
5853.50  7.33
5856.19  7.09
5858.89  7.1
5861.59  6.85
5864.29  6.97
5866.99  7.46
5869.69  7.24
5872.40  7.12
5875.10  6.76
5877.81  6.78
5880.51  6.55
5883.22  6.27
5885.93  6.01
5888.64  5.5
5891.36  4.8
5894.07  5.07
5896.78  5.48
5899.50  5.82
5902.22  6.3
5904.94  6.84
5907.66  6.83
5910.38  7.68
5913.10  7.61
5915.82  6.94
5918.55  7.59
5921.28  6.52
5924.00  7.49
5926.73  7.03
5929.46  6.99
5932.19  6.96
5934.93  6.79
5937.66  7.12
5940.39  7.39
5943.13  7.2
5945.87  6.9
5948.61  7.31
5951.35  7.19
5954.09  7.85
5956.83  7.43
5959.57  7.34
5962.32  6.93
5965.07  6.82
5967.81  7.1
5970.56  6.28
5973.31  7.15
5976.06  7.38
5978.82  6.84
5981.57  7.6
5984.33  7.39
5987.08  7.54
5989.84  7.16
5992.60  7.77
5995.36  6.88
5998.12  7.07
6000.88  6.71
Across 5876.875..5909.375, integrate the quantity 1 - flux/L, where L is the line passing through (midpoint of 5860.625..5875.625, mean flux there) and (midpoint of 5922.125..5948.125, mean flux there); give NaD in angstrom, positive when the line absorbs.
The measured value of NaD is 4.9 angstrom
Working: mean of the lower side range 7.09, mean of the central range 6.03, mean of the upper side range 7.09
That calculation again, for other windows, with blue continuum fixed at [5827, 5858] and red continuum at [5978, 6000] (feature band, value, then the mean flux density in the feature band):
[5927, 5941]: 0.67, 7.03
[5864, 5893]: 3.96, 6.46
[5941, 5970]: 0.62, 7.19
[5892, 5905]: 2.97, 5.75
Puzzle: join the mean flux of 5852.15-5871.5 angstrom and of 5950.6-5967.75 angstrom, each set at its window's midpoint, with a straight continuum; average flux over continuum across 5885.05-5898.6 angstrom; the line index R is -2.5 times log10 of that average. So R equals 0.32 mag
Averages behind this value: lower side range 7.15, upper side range 7.25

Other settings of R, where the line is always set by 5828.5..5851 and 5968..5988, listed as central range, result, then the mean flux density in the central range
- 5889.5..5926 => 0.136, 6.53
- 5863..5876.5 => 0.064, 7.11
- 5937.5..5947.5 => 0.019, 7.16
